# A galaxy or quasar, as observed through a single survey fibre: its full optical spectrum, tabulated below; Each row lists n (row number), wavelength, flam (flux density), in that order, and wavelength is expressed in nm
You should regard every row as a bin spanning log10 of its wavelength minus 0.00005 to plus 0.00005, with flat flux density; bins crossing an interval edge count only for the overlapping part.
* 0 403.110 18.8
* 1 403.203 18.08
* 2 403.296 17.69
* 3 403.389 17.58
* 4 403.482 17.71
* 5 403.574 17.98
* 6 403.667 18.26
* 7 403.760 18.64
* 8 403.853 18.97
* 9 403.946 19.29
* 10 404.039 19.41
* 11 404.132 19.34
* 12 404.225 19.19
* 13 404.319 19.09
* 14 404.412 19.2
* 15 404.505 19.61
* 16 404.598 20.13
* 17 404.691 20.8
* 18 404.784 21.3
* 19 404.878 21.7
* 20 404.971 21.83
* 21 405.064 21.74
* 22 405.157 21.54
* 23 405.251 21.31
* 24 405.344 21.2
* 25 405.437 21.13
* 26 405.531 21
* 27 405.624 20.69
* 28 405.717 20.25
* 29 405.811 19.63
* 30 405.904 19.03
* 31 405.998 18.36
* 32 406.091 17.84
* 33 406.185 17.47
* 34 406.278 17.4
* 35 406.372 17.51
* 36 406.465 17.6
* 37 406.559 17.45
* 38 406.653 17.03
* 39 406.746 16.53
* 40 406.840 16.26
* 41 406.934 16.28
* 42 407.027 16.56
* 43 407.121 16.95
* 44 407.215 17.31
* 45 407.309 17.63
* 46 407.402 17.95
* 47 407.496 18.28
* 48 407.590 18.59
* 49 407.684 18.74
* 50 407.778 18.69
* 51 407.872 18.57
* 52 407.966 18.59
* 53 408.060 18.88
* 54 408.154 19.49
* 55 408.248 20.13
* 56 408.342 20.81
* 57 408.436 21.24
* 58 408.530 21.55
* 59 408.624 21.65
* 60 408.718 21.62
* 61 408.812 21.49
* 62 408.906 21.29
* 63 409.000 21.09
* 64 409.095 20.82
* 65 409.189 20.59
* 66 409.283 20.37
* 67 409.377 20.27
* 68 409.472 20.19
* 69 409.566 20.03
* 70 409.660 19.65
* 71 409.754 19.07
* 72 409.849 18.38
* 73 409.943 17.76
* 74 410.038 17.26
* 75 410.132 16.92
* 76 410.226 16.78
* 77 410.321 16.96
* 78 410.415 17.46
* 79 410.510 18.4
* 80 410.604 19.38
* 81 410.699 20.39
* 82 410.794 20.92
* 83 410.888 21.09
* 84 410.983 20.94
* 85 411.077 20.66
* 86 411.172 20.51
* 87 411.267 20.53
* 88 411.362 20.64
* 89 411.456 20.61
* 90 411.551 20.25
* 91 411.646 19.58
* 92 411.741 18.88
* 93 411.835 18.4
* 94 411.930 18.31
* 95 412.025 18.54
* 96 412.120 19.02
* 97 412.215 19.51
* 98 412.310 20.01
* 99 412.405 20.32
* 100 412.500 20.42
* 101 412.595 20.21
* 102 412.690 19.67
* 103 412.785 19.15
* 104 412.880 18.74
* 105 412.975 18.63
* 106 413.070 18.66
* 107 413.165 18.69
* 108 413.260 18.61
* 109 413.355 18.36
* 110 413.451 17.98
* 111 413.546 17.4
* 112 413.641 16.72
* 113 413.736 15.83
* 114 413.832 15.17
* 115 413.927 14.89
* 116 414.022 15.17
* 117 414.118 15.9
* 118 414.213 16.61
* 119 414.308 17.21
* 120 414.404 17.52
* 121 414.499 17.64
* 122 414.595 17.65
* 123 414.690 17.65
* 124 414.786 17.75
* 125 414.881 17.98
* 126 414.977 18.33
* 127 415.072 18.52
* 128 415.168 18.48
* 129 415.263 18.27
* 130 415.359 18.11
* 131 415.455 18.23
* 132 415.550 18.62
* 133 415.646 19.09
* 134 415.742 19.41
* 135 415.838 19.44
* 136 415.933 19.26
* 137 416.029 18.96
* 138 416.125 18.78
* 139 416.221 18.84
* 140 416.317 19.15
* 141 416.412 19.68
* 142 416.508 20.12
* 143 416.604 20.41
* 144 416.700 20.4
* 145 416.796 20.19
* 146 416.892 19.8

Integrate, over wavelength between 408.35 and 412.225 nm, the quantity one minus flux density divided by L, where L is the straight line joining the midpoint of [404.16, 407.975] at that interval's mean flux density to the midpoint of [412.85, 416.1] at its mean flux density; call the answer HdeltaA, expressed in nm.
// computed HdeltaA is -0.285 nm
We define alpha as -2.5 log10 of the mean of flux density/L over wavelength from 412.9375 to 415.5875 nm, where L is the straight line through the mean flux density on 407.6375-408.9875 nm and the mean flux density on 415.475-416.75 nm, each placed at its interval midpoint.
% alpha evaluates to 0.12 mag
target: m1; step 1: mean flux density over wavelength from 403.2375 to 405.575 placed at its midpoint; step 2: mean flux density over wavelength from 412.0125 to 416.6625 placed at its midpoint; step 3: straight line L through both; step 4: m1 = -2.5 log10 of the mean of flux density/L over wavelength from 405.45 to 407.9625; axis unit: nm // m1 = 0.08 mag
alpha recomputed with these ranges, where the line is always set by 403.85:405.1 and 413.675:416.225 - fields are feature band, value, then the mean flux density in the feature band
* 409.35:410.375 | 0.03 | 18.4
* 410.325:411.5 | -0.08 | 20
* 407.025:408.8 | 0.01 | 19.2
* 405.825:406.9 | 0.13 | 17.5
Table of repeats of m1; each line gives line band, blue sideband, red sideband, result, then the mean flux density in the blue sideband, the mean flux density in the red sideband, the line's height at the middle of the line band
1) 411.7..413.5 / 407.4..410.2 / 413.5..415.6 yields -0.06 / 19.7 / 17.3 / 18.1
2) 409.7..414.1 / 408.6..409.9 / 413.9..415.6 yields 0.02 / 20.4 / 17.5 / 19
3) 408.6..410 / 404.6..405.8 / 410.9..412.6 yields 0.01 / 21.1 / 19.9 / 20.3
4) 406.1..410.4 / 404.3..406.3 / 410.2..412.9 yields 0.06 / 20.2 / 19.6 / 19.9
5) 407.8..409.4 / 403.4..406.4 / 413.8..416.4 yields -0.08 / 19.6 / 17.9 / 19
